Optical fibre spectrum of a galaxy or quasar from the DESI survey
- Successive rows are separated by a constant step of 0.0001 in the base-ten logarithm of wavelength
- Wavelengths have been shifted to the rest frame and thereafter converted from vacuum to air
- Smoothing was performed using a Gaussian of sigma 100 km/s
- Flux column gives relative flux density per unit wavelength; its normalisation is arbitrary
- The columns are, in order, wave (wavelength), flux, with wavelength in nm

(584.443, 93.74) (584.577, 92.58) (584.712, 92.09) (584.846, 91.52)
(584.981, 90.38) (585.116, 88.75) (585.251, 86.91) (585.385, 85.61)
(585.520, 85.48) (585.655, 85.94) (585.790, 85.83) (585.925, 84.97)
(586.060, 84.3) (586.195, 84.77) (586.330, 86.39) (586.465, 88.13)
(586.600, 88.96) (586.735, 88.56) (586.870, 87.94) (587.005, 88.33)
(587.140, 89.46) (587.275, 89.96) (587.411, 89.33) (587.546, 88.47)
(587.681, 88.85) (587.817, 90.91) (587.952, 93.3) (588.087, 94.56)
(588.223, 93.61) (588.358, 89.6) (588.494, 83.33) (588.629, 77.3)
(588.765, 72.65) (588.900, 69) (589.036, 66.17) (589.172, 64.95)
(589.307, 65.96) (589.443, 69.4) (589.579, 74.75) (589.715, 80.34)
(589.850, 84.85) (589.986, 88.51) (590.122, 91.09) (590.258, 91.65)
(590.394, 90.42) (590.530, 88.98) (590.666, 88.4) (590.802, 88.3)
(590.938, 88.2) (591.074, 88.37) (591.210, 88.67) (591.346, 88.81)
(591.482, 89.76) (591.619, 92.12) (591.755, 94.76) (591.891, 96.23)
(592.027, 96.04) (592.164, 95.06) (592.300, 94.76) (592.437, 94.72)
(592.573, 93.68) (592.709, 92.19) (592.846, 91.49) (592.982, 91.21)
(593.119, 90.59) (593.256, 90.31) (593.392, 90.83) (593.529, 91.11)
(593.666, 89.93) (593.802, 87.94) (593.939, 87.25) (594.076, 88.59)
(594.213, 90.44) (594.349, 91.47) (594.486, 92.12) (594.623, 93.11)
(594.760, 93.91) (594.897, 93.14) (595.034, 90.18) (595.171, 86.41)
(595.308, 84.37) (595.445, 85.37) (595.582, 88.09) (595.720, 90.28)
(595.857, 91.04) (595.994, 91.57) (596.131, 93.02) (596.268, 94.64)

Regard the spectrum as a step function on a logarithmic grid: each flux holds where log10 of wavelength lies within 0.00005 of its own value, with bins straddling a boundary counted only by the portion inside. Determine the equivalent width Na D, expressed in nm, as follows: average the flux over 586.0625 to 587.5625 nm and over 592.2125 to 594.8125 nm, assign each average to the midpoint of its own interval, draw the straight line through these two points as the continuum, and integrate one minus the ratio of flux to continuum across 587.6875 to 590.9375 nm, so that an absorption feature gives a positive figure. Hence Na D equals 0.24 nm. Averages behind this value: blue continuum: 88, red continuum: 91.4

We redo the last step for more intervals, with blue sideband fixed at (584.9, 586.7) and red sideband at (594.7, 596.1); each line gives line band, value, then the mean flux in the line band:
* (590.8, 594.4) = -0.10 nm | 91.3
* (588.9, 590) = 0.18 nm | 73.3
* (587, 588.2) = -0.05 nm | 90.6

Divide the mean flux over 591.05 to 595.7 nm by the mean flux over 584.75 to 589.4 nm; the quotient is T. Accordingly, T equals 1.1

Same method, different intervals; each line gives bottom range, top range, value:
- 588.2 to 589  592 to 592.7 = 1.19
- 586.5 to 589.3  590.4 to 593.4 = 1.08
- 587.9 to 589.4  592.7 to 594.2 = 1.14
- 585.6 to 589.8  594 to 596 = 1.08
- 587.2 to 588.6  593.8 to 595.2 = 1.01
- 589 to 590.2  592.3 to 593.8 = 1.20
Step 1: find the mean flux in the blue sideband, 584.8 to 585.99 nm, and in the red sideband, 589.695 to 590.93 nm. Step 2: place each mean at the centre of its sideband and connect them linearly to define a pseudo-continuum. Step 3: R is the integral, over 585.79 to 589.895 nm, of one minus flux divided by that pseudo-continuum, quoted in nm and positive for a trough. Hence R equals 0.21 nm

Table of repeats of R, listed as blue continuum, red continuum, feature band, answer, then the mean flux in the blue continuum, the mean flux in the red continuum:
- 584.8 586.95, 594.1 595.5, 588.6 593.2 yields 0.148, 87.1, 90.1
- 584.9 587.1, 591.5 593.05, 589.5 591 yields 0.079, 87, 93.7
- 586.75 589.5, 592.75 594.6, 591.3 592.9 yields -0.094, 82.8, 90.3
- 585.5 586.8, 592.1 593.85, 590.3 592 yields 0.000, 86.3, 91.9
